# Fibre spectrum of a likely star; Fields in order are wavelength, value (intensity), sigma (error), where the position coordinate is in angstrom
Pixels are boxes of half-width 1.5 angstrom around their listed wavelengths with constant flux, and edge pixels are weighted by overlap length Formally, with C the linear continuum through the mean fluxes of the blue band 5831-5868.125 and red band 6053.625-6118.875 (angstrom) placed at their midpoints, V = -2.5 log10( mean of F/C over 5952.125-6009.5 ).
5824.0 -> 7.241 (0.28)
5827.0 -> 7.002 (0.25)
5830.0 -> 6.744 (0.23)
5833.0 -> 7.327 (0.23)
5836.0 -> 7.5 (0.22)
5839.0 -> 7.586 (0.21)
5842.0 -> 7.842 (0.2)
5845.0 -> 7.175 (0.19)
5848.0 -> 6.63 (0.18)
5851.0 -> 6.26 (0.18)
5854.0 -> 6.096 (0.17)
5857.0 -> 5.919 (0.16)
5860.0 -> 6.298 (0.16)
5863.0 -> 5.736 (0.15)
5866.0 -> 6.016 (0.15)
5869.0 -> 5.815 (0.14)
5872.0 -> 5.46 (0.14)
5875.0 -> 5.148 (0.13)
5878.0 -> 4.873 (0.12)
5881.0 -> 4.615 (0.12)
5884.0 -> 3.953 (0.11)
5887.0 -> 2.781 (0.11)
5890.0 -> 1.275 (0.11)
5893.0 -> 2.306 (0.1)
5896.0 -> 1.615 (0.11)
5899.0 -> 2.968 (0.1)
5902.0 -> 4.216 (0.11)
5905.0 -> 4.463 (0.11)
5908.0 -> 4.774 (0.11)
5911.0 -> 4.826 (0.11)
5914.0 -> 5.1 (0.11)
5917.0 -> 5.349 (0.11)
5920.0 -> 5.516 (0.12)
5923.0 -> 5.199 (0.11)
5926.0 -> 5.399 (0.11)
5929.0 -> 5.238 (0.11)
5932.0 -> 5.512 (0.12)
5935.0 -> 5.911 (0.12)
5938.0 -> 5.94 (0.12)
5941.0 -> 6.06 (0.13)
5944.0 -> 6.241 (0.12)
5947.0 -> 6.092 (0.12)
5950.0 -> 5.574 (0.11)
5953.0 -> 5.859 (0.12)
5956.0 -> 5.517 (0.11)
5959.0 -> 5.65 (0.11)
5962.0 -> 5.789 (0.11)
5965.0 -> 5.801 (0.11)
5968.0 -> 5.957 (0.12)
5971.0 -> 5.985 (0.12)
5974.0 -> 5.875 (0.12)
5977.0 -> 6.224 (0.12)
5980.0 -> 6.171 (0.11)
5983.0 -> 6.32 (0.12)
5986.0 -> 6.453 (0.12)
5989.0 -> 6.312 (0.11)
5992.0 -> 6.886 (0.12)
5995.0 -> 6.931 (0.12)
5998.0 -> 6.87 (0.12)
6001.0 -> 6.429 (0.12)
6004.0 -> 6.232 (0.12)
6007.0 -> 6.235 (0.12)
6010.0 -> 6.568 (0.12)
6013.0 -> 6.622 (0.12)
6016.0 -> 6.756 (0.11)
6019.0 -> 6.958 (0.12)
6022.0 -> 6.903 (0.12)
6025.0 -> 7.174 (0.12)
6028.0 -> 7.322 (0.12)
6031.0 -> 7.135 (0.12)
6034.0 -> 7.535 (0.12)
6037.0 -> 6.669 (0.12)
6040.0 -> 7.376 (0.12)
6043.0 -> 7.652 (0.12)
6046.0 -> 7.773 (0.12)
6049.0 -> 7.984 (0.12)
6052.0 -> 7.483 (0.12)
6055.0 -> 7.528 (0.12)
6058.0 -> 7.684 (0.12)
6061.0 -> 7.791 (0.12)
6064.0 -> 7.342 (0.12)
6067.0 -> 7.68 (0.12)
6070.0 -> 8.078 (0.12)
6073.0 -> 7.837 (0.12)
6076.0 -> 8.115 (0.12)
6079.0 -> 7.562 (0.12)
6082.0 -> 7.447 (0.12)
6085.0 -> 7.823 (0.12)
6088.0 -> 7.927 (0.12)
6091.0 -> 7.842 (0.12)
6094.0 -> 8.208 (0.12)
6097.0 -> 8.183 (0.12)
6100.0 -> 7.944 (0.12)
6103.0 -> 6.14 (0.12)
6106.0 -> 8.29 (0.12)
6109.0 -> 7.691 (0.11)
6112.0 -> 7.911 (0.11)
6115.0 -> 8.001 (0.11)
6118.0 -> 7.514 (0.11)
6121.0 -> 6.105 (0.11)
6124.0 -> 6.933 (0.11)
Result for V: 0.18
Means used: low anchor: 6.68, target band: 6.19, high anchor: 7.75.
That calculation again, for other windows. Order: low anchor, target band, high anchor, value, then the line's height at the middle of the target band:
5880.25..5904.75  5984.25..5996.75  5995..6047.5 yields -0.11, 6.01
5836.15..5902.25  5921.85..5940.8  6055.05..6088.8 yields 0.06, 5.9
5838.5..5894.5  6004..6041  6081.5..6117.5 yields 0.01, 6.97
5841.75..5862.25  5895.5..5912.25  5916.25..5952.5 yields 0.46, 5.98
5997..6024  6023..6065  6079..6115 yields -0.06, 7.07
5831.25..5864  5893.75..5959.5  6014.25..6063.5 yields 0.35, 7.01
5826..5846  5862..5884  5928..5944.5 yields 0.27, 6.76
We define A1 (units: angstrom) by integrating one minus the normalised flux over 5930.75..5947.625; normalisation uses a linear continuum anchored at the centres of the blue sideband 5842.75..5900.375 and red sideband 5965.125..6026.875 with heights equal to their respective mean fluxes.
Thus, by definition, -0.7 angstrom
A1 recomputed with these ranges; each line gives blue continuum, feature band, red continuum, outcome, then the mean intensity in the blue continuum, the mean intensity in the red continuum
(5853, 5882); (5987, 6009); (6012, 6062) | 1.17 angstrom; 5.61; 7.32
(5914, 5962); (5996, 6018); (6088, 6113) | 0.03 angstrom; 5.66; 7.78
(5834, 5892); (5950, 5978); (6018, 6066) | 3.36 angstrom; 5.62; 7.4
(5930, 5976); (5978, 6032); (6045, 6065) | 0.77 angstrom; 5.85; 7.66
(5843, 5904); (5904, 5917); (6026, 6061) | 1.22 angstrom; 4.78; 7.48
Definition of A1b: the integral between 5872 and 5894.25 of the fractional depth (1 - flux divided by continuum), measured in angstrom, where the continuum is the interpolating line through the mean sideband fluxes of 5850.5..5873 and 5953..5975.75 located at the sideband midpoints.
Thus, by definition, 8.3 angstrom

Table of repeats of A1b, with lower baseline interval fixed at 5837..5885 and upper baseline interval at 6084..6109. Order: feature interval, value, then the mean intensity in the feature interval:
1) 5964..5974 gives 1.3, 5.91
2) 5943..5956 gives 1.5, 5.88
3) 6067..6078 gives -0.5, 7.94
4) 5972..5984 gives 1.3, 6.13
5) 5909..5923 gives 2.7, 5.18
